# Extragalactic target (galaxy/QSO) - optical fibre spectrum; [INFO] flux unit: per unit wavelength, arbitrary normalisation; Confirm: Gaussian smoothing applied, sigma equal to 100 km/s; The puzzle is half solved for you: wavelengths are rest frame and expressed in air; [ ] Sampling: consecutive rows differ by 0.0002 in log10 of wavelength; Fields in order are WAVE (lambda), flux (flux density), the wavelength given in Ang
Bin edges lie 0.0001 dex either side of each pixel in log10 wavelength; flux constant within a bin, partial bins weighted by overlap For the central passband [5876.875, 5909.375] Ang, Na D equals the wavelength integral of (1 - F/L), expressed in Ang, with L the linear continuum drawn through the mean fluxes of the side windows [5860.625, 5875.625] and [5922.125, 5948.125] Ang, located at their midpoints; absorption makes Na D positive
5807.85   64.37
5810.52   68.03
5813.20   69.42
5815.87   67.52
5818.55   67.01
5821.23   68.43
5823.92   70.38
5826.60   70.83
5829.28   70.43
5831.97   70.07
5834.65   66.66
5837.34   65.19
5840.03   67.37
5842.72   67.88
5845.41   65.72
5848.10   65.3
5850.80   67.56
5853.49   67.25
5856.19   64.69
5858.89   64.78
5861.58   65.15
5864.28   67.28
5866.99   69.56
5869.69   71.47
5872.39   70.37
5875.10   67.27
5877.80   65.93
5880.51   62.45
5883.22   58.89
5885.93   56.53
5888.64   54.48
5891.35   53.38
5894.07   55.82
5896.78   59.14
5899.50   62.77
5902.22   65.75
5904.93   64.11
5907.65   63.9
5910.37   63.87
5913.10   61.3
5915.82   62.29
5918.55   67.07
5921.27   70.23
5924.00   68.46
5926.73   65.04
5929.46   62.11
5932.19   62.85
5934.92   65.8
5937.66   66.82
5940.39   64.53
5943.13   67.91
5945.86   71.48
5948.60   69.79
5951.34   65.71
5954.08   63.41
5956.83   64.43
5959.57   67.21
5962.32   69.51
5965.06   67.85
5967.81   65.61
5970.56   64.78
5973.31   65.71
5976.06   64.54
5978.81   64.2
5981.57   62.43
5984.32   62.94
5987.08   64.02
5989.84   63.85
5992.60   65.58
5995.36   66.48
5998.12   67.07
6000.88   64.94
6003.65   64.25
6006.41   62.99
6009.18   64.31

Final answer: 3.61 Ang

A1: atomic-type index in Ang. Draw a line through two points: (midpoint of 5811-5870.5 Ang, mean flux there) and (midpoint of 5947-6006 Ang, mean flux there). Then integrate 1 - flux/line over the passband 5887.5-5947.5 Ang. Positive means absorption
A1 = 2.5 Ang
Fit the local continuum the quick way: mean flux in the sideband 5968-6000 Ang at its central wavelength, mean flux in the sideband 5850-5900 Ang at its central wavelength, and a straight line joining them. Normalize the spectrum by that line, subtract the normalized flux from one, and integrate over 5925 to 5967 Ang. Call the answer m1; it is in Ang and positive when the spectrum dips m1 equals -1.3 Ang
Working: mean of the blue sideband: 63.4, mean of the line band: 66.3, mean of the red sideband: 64.7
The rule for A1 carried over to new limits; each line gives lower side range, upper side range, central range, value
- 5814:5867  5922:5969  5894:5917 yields 1.5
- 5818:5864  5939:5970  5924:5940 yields 0.5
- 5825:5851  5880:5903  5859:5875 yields -1.4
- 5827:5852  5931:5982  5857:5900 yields 2.7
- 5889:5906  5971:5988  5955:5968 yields -0.8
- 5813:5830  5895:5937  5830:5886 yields 0.8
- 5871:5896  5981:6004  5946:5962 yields -0.9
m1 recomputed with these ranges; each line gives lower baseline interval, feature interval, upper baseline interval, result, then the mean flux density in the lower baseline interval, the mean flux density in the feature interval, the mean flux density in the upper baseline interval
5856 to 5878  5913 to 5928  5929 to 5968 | 0.17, 67.6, 66.1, 66.5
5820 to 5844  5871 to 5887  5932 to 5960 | 0.95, 68.6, 63.7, 66.5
